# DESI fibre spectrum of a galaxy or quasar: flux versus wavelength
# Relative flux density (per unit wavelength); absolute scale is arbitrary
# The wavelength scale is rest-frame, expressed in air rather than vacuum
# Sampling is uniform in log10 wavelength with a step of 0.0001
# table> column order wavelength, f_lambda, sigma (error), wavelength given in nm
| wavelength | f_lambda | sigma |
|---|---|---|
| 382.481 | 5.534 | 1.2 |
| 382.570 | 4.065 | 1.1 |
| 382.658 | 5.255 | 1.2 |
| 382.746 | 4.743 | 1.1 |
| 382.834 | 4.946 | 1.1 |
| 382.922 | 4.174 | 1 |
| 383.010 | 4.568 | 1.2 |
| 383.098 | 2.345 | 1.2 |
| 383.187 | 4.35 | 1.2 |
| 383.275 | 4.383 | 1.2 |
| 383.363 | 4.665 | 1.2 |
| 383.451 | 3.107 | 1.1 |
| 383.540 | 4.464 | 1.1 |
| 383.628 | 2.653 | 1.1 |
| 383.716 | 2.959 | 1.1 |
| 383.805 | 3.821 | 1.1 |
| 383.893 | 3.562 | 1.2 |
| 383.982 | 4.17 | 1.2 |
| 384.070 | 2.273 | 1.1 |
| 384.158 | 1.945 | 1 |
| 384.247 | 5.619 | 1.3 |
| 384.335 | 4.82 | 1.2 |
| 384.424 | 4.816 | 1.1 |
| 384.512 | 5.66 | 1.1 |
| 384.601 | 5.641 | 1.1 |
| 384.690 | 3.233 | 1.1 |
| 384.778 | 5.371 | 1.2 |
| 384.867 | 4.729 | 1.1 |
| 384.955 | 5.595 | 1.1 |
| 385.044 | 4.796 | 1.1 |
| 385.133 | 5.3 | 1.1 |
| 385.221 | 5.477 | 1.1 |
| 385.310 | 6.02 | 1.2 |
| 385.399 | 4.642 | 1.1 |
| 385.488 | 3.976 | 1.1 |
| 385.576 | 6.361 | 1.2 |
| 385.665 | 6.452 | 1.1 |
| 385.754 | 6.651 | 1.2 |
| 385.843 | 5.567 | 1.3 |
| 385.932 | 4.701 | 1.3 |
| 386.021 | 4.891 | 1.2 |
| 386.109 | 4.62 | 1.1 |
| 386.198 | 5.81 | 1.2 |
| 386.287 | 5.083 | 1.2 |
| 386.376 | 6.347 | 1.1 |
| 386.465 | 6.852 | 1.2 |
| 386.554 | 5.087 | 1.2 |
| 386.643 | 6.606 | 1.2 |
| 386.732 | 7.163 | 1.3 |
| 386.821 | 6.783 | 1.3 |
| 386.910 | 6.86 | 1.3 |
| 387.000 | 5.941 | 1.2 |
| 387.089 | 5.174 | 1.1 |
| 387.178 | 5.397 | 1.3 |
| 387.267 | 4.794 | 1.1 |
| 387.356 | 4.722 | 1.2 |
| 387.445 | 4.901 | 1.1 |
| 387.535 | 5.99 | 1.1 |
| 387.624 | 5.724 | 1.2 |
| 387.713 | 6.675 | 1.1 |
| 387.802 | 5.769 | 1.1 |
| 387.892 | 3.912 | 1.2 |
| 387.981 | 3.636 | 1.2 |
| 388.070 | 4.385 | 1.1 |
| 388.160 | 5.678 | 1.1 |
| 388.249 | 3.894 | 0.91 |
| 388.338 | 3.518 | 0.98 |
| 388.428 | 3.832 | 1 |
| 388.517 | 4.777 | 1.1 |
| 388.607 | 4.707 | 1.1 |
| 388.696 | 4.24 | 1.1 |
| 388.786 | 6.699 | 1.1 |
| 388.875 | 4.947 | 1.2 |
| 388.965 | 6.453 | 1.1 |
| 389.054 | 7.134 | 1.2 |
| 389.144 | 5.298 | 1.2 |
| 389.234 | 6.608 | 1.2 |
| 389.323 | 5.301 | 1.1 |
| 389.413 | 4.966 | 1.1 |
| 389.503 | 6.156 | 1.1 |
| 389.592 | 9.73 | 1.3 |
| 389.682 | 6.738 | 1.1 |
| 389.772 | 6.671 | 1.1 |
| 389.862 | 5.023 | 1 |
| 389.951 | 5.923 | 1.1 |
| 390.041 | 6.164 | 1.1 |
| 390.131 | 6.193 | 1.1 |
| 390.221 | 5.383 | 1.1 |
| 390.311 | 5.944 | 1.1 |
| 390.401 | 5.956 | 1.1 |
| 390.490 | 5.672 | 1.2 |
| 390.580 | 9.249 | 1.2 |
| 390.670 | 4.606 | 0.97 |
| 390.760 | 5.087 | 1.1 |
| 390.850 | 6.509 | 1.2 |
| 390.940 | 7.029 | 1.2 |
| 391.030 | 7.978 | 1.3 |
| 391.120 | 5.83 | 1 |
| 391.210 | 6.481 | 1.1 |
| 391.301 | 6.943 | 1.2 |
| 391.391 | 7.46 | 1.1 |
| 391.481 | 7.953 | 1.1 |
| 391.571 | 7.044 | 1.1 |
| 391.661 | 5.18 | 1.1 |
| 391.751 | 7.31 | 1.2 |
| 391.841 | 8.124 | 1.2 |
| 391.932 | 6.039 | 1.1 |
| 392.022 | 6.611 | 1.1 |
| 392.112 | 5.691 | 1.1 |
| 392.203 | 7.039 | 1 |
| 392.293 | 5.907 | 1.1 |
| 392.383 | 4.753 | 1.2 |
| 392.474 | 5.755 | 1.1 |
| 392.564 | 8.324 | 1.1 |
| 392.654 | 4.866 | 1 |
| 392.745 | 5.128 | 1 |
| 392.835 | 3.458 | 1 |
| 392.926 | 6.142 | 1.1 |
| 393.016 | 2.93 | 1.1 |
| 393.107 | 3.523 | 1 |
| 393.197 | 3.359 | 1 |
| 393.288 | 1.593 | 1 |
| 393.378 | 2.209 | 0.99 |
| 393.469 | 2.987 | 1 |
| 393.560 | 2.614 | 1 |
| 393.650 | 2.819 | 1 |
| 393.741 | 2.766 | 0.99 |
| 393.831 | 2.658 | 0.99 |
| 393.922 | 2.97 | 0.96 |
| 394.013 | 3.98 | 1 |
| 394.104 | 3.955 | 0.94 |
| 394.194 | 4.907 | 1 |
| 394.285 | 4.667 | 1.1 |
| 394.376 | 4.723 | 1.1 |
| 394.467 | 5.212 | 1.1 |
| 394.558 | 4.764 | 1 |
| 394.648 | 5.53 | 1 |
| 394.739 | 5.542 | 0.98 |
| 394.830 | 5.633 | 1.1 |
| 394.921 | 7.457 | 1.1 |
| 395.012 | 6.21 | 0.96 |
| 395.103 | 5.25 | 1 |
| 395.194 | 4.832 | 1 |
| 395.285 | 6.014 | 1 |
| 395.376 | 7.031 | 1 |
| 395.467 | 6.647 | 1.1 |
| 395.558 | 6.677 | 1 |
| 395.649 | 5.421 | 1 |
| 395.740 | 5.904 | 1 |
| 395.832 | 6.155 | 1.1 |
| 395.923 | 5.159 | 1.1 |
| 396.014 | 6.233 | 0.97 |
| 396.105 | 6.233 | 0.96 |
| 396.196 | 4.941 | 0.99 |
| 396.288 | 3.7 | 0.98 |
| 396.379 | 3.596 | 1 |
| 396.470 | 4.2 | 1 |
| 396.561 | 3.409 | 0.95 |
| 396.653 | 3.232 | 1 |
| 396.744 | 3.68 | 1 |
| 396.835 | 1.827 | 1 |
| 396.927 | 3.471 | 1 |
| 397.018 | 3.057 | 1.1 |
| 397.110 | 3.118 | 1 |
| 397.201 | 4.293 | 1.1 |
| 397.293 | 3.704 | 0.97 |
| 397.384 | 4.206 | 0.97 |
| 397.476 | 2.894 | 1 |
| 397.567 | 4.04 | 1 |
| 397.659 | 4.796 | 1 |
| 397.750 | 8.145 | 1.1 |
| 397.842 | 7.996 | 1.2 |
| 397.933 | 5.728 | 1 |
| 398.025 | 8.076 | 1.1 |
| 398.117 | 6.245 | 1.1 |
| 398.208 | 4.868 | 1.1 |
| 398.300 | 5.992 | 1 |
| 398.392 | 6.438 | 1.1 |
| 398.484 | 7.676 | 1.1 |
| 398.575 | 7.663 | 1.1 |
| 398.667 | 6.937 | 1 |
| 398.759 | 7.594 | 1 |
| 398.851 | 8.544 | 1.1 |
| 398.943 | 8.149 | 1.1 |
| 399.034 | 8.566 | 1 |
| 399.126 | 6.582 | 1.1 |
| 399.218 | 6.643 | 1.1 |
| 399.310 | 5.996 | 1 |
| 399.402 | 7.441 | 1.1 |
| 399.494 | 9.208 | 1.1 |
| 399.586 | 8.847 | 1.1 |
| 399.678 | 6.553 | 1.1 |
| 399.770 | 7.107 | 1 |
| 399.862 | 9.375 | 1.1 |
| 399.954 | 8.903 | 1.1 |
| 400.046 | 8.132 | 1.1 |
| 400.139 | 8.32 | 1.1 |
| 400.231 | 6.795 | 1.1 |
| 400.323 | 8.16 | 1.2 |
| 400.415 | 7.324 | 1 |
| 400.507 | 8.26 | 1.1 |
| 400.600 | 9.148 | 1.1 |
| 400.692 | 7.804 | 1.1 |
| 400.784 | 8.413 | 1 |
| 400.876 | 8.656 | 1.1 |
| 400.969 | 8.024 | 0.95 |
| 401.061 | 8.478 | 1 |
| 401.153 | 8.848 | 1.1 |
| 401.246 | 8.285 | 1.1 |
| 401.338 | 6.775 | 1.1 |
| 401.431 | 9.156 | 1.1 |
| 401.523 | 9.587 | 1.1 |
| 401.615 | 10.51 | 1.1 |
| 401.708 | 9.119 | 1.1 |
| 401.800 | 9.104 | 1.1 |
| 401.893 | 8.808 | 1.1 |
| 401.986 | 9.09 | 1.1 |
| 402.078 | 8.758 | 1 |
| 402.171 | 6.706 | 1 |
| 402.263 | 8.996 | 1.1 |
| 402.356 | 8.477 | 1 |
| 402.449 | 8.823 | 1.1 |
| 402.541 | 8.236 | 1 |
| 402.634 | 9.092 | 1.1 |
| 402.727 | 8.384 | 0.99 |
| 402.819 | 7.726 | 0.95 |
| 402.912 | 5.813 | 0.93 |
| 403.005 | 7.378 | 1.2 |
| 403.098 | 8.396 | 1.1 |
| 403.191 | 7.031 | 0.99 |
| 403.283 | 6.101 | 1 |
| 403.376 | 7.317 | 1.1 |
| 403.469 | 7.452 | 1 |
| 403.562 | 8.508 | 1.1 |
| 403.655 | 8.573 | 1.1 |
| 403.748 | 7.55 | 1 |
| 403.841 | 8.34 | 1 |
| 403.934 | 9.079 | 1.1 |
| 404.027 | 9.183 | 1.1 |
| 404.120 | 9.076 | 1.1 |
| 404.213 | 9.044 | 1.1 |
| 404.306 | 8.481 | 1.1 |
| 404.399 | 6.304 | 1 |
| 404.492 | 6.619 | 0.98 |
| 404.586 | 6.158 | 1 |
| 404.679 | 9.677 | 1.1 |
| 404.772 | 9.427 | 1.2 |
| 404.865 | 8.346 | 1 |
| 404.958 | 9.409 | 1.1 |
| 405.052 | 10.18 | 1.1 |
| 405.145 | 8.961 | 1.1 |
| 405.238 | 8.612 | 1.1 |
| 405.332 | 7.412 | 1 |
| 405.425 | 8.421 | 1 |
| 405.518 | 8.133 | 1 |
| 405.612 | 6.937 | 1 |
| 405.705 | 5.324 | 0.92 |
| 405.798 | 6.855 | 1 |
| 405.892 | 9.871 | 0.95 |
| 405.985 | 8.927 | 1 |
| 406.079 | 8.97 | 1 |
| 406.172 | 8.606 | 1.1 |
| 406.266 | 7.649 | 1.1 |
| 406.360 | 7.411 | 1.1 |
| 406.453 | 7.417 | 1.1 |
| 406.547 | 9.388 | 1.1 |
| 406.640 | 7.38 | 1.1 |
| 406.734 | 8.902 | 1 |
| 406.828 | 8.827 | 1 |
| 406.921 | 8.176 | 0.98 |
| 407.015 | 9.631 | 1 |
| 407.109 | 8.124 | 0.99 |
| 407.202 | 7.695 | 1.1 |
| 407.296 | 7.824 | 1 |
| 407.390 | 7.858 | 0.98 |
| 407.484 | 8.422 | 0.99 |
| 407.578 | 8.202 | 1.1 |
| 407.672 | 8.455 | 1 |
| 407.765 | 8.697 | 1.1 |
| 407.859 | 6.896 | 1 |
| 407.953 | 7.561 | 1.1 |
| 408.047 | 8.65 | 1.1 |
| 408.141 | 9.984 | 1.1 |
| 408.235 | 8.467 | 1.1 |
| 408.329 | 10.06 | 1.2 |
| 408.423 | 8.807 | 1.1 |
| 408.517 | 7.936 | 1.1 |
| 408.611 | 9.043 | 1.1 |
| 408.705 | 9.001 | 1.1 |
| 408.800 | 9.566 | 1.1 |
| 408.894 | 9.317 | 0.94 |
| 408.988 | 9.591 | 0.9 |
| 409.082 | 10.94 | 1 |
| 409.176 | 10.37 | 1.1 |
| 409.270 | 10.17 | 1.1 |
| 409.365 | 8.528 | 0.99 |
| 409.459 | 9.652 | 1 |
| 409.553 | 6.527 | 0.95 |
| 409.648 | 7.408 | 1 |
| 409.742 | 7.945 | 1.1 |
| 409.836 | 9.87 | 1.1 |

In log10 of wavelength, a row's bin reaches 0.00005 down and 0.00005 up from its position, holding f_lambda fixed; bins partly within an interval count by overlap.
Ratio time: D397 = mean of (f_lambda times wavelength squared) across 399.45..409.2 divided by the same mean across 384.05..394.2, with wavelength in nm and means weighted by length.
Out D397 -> 1.68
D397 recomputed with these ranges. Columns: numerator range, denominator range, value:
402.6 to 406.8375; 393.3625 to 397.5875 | 1.88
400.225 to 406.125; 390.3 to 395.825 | 1.60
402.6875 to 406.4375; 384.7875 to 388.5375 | 1.64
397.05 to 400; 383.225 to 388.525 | 1.42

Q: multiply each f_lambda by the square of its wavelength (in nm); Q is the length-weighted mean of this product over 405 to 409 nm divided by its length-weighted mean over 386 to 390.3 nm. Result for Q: 1.6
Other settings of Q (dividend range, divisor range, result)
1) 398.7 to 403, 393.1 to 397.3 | 1.90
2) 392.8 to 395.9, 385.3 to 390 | 0.86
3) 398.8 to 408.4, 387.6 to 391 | 1.55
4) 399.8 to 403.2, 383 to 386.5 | 1.93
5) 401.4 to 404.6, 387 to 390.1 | 1.61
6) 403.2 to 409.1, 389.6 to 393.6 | 1.57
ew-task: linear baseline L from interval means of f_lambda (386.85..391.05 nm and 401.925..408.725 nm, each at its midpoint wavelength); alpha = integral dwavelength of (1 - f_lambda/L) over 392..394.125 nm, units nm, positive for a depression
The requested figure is 0.70 nm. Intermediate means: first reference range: 5.69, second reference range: 8.24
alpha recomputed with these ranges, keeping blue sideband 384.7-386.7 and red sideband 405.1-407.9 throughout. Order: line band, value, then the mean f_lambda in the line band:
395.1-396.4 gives 0.22 nm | 5.63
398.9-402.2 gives -0.38 nm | 8.22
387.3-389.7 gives 0.18 nm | 5.41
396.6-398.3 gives 0.57 nm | 4.66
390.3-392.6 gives -0.13 nm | 6.56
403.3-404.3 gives -0.07 nm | 8.35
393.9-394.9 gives 0.27 nm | 4.83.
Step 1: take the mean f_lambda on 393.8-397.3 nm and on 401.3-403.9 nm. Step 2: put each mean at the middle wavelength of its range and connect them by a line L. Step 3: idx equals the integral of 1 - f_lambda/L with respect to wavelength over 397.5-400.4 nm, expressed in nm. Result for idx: -0.35 nm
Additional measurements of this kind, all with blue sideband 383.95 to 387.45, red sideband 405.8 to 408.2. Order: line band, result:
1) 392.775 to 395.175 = 0.862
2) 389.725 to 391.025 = -0.044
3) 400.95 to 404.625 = -0.216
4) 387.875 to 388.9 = 0.207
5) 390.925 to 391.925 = -0.145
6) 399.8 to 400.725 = -0.104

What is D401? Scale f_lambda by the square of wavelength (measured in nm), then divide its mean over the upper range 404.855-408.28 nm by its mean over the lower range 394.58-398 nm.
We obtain 1.73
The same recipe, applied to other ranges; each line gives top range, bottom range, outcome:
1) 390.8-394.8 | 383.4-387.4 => 1.06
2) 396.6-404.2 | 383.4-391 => 1.47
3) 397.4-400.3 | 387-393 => 1.27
